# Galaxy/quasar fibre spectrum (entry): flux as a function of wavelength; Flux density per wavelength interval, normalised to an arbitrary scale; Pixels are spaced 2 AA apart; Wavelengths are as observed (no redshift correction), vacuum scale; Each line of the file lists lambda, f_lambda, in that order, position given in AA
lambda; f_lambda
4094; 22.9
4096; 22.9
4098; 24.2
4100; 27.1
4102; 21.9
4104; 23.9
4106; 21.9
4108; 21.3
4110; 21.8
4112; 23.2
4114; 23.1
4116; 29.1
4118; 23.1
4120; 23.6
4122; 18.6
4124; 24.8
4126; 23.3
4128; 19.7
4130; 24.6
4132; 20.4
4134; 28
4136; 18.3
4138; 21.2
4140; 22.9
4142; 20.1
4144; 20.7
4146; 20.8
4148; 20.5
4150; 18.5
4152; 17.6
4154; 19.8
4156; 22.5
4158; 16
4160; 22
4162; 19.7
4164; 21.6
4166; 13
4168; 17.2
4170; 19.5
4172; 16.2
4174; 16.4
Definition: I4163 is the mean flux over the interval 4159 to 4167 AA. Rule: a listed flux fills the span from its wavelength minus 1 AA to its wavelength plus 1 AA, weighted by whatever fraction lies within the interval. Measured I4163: 19.1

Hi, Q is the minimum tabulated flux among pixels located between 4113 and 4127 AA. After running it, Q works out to 18.6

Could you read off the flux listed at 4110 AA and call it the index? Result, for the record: 21.8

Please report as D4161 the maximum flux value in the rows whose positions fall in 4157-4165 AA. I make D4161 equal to 22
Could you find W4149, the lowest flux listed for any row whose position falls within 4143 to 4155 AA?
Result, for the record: 17.6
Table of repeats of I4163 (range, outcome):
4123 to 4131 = 23.1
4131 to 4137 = 22.2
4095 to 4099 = 23.5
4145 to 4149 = 20.6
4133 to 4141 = 22.6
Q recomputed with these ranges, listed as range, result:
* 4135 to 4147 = 18.3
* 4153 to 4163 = 16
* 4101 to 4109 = 21.3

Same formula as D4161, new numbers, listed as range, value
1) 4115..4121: 29.1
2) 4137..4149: 22.9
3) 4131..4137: 28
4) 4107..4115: 23.2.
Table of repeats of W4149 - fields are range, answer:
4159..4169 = 13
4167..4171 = 17.2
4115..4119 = 23.1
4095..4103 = 21.9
